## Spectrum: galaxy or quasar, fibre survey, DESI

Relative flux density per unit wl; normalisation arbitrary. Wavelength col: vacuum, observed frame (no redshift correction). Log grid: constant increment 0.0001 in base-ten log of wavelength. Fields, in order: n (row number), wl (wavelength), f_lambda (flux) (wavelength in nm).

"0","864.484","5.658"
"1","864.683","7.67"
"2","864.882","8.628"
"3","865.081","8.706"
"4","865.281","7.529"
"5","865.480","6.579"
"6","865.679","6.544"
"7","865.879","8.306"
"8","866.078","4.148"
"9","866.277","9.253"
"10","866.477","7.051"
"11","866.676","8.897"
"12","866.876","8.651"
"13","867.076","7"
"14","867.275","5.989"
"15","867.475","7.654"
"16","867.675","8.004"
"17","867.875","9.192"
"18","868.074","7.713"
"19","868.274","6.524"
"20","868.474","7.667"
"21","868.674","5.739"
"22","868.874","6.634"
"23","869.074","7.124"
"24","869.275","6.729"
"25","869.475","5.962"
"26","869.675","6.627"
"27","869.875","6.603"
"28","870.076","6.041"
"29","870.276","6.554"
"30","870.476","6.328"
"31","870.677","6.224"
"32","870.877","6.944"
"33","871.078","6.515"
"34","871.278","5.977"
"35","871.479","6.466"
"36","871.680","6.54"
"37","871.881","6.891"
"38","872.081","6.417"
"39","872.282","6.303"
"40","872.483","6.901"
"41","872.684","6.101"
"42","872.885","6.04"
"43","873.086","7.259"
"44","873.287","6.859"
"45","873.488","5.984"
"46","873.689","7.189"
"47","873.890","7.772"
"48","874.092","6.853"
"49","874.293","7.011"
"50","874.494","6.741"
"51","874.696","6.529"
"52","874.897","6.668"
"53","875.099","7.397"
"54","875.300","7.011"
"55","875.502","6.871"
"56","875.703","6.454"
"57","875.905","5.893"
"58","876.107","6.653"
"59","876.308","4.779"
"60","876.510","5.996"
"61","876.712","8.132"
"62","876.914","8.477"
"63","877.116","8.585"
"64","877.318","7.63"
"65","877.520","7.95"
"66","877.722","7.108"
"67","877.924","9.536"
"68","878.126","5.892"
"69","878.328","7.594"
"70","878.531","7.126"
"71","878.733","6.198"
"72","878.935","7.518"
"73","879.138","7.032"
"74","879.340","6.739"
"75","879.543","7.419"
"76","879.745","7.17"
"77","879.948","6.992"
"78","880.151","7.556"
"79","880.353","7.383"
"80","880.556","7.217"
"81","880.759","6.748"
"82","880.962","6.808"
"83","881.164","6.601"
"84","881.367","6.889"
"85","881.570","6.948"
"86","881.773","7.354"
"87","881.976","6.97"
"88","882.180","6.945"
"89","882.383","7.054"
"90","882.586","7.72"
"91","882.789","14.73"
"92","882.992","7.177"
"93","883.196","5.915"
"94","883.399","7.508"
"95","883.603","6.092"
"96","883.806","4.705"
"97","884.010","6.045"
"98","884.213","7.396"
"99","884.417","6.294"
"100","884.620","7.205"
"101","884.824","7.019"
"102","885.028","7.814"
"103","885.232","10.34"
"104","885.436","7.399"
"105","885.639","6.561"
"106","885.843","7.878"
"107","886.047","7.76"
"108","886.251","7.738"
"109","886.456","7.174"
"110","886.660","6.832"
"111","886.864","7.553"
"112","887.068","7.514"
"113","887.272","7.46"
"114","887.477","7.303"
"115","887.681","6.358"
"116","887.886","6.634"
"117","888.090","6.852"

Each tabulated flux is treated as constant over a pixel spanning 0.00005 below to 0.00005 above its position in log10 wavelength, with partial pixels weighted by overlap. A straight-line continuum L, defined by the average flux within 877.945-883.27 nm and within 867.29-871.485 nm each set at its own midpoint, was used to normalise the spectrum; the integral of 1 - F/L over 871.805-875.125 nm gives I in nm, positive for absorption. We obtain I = 0.122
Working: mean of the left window 6.81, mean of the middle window 6.74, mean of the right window 7.34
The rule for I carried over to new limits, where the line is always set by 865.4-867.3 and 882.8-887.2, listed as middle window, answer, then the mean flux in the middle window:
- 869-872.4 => 0.38 nm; 6.48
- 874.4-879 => 0.14 nm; 7.07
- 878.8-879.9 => 0.02 nm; 7.14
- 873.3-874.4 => 0.05 nm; 6.95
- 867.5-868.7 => -0.05 nm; 7.59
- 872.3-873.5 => 0.12 nm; 6.55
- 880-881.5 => 0.06 nm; 7.03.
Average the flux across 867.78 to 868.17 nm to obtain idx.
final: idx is 8.47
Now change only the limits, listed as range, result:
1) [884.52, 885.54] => 7.95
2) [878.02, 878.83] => 6.72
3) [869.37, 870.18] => 6.32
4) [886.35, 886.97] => 7.19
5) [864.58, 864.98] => 8.13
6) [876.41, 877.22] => 7.8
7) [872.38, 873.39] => 6.63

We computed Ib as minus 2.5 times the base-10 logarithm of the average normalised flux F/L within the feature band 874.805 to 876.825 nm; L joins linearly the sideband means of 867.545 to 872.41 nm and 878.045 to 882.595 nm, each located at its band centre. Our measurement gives 0.050 mag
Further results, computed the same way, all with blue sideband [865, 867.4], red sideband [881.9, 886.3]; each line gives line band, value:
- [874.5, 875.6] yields 0.083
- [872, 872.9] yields 0.163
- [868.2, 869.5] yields 0.113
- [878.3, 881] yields 0.052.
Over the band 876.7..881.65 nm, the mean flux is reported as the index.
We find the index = 7.32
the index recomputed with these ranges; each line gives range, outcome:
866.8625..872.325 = 6.8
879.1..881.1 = 7.1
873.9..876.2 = 6.77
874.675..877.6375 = 7.02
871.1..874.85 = 6.66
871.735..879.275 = 6.95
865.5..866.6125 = 7.09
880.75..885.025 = 7.17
